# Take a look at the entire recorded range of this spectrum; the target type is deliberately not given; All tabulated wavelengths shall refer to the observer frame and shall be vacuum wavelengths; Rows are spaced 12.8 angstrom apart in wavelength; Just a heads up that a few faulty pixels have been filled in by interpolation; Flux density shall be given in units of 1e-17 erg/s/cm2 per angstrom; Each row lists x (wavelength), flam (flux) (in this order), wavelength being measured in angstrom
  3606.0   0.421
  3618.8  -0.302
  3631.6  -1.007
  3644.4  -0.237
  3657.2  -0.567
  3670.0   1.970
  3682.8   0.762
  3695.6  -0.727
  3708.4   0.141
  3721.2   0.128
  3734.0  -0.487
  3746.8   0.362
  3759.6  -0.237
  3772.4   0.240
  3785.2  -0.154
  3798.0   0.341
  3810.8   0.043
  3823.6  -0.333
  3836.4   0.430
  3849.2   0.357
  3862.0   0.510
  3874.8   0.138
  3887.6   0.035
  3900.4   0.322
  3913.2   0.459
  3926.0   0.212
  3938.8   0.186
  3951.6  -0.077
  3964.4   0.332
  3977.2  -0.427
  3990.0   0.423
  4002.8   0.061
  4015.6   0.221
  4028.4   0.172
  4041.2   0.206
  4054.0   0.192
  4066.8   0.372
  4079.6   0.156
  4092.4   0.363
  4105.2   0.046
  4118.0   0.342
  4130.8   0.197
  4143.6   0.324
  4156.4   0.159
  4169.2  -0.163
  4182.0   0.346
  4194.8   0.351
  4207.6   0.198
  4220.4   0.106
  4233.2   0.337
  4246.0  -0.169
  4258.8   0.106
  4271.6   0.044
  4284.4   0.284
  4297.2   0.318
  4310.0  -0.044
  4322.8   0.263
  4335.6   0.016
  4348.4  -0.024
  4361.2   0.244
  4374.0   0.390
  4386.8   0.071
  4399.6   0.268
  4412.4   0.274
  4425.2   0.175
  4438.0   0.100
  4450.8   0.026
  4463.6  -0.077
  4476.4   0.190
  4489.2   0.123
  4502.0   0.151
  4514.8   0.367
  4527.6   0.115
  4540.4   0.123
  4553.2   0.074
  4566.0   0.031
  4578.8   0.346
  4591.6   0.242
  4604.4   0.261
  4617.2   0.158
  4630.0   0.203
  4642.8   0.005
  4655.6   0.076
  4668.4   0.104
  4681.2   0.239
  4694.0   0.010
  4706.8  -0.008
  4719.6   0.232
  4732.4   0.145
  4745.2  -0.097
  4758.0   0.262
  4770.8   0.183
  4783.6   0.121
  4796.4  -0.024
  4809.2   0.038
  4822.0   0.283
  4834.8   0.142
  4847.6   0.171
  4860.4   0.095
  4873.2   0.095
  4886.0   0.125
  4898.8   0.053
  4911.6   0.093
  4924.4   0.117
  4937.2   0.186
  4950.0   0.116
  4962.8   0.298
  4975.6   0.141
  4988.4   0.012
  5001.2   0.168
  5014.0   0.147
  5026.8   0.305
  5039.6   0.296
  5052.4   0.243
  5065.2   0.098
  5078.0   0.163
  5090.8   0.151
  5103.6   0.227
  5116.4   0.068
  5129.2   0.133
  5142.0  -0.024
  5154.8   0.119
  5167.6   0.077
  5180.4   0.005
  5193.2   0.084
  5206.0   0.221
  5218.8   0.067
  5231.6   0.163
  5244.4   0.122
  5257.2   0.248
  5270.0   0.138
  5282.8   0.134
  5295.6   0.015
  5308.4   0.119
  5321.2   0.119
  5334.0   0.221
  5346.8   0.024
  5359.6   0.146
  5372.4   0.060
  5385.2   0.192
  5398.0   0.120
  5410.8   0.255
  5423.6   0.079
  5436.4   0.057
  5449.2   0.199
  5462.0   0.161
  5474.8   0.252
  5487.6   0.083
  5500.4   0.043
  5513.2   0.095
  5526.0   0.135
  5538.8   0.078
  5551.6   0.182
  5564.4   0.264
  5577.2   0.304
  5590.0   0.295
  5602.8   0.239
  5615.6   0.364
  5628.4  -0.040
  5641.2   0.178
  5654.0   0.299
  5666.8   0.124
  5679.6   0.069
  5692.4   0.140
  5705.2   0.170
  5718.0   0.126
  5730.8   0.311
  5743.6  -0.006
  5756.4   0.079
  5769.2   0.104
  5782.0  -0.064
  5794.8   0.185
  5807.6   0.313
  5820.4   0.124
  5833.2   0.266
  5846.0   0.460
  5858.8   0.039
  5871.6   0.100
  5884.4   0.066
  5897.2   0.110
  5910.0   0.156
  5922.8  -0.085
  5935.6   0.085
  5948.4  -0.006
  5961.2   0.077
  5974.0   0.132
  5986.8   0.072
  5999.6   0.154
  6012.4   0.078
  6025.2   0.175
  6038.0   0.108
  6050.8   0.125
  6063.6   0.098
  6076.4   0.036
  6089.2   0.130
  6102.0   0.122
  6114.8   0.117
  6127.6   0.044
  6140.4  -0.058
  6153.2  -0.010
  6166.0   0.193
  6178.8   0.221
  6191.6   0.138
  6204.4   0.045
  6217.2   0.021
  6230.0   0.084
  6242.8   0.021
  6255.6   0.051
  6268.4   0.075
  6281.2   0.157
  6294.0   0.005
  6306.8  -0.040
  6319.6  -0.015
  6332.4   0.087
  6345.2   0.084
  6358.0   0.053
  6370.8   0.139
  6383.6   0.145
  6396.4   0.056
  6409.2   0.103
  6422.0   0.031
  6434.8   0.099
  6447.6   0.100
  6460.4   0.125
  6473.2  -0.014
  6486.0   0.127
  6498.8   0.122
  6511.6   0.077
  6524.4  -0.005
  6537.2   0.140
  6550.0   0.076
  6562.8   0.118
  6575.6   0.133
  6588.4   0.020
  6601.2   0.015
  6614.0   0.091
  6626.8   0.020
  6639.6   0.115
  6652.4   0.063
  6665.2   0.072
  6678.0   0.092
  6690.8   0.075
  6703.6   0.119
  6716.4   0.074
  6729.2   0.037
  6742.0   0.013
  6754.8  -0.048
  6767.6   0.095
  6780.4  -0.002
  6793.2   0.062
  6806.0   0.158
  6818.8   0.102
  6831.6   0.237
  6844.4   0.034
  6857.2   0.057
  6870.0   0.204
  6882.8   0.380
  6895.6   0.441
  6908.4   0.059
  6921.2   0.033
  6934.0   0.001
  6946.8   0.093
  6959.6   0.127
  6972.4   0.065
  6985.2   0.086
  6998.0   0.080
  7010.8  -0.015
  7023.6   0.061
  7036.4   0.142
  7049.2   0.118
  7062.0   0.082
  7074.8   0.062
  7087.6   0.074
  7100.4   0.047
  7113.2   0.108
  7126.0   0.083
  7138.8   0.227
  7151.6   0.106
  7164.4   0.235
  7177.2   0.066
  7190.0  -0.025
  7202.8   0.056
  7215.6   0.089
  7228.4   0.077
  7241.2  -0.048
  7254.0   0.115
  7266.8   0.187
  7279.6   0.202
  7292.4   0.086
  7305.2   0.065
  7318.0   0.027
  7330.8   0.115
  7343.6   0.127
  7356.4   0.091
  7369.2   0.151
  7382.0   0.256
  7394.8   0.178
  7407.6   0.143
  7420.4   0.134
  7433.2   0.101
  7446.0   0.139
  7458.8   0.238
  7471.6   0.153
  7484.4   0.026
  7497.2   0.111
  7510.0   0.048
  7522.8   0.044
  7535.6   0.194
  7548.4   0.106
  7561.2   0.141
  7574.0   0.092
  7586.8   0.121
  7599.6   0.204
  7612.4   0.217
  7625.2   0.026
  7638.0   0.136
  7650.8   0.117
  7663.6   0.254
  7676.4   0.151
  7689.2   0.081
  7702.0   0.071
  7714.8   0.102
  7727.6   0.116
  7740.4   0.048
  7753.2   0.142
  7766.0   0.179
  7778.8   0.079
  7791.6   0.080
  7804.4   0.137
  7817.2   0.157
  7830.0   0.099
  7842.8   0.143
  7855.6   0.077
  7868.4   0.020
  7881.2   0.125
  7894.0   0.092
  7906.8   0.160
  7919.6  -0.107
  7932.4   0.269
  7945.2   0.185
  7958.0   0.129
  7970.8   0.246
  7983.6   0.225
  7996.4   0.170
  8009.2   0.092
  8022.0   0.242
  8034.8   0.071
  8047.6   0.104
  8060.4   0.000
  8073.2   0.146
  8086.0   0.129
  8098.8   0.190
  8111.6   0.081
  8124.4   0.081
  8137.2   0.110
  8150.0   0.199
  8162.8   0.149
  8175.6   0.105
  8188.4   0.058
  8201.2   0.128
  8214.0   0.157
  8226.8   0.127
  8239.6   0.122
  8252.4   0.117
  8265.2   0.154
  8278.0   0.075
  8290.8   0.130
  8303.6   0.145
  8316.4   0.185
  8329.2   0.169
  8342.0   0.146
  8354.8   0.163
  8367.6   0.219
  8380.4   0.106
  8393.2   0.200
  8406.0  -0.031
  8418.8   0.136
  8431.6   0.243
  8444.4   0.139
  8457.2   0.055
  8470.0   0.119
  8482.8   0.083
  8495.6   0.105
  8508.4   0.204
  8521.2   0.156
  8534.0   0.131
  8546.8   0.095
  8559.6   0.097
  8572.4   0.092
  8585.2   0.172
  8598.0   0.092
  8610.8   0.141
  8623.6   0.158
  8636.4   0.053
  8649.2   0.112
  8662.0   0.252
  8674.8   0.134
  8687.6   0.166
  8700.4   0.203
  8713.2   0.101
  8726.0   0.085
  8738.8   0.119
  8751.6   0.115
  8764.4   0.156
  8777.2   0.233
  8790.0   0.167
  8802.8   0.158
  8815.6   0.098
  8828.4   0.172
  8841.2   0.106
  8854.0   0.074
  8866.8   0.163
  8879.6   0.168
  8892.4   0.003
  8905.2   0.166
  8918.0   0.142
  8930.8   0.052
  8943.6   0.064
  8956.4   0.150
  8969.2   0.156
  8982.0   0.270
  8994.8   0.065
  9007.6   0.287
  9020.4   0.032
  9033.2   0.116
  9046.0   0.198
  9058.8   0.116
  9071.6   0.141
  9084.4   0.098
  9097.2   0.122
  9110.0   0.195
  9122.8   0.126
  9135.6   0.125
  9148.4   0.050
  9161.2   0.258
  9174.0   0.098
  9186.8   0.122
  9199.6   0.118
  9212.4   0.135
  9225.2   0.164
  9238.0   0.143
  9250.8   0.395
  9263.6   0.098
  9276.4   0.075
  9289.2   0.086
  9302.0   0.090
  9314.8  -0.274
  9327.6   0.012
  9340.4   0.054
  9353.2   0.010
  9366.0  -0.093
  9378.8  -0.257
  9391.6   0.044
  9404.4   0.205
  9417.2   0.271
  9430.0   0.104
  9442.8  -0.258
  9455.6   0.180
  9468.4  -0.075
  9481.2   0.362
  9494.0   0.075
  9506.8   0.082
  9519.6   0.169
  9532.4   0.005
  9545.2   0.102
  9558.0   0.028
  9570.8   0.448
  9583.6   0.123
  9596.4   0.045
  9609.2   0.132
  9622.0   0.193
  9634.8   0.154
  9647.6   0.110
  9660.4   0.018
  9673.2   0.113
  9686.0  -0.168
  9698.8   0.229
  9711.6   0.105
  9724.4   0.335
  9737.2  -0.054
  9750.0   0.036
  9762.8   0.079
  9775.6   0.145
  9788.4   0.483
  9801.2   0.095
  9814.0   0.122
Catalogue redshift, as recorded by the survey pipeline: 0.848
